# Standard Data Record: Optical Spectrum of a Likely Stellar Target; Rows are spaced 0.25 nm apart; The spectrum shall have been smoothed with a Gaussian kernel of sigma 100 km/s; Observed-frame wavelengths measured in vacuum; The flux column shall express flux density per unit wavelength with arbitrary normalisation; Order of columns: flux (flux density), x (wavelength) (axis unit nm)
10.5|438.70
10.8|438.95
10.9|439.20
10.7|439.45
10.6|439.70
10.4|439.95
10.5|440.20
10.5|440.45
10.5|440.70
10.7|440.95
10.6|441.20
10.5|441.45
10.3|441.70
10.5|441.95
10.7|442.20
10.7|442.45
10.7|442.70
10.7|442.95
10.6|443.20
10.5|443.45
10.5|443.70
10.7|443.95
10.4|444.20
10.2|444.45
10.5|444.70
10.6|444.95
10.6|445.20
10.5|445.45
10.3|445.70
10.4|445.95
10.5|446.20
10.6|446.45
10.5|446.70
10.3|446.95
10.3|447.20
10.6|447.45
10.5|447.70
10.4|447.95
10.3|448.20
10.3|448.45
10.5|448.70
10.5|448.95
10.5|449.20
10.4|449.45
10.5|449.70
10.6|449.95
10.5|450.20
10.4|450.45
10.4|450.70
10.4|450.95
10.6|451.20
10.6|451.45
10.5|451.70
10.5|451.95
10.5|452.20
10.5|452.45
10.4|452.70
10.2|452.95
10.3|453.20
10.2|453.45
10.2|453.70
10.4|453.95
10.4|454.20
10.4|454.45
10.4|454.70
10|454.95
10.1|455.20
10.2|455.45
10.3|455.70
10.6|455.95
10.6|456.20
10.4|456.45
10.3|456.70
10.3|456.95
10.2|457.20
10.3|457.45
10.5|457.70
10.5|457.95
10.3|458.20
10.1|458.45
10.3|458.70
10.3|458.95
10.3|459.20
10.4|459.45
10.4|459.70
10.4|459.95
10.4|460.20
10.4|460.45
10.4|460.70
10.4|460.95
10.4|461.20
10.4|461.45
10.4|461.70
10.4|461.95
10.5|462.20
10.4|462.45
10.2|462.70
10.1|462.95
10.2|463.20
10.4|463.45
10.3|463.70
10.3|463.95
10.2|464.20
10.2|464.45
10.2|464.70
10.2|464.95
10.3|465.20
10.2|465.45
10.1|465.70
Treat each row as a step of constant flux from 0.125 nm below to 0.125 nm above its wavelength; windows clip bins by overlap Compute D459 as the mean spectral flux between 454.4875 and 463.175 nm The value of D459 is 10.3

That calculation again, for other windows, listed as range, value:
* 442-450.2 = 10.5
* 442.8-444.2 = 10.6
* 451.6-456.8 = 10.4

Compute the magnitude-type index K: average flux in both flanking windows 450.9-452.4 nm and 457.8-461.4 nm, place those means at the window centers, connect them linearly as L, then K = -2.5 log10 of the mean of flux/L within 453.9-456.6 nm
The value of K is 0.01 mag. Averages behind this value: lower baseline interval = 10.5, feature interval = 10.3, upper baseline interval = 10.4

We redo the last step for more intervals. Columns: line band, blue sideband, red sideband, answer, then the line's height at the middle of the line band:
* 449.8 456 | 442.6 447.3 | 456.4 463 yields 0.00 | 10.4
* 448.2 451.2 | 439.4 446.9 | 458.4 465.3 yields 0.00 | 10.5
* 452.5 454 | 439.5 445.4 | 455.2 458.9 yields 0.01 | 10.4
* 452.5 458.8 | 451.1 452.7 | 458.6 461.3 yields 0.01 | 10.5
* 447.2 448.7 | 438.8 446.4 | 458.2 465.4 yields 0.01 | 10.5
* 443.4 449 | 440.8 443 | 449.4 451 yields 0.01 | 10.5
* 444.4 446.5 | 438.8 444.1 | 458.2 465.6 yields 0.01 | 10.5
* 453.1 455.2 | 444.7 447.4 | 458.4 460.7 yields 0.01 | 10.4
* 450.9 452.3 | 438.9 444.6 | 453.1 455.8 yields -0.02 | 10.3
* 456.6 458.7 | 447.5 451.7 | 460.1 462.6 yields 0.01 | 10.4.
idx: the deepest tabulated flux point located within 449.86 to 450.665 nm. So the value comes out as 10.4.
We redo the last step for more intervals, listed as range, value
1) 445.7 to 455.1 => 10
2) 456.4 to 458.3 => 10.2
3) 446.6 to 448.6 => 10.3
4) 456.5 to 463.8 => 10.1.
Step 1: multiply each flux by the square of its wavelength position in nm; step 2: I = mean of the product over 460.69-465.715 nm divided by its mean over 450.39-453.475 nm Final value 1.04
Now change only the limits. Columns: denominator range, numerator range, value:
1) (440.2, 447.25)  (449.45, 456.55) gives 1.03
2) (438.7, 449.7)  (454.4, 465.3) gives 1.05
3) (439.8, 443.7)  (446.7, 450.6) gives 1.02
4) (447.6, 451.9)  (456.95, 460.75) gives 1.03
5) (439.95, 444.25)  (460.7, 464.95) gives 1.07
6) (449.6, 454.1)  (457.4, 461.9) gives 1.03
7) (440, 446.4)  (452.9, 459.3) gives 1.04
